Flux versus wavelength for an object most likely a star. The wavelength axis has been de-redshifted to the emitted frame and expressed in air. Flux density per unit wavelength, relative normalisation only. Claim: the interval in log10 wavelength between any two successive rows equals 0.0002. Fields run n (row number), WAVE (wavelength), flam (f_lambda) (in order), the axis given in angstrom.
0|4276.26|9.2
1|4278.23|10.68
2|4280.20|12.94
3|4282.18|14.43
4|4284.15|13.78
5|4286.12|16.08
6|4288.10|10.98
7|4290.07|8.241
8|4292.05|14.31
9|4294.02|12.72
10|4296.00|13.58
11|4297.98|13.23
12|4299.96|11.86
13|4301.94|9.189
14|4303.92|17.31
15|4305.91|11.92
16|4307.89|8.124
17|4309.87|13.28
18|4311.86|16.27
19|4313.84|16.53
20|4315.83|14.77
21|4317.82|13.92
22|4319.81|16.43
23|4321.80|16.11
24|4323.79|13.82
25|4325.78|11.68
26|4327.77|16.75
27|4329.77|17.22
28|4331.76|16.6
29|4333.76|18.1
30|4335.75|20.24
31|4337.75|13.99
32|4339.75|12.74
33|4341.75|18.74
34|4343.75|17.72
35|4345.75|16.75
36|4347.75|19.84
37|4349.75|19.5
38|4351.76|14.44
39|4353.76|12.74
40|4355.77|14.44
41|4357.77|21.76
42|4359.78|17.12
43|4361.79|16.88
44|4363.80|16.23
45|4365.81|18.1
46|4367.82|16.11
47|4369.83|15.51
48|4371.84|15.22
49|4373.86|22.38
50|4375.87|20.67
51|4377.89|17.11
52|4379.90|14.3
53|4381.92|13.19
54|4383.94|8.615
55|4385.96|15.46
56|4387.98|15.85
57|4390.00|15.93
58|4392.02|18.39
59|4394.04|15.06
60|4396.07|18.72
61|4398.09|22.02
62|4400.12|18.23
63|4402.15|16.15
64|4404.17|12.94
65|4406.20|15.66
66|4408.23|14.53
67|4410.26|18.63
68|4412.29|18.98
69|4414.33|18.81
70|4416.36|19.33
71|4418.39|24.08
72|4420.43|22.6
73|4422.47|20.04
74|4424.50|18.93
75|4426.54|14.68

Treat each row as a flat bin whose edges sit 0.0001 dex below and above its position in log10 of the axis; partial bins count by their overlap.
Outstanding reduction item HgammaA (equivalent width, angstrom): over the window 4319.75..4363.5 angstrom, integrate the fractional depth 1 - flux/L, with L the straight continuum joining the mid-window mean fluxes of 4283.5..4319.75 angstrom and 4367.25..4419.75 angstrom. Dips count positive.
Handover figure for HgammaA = -4.87 angstrom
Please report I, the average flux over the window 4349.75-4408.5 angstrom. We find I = 16.4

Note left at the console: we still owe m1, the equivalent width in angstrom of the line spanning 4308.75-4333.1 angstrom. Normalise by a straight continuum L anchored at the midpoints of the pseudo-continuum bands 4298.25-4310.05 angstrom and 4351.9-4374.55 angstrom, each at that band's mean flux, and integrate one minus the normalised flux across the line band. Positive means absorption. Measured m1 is -3.6 angstrom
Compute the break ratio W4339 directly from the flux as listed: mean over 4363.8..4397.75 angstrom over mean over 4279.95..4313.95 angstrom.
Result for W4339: 1.27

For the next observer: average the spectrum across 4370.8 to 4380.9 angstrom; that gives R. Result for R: 17.9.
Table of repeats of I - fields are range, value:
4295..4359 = 15.3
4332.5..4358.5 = 16.9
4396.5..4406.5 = 17.2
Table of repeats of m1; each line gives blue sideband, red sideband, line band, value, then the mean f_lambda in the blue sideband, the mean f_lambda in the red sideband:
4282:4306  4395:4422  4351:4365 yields -0.21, 12.9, 18.5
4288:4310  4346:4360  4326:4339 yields -1.33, 12.1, 17.1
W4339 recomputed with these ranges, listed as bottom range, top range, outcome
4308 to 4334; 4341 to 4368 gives 1.13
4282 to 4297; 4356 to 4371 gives 1.33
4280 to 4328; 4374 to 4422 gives 1.28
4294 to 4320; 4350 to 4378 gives 1.27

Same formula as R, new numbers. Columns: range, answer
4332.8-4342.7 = 16.7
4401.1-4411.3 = 15.6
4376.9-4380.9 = 15.7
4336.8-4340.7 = 13.4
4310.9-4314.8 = 16.4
